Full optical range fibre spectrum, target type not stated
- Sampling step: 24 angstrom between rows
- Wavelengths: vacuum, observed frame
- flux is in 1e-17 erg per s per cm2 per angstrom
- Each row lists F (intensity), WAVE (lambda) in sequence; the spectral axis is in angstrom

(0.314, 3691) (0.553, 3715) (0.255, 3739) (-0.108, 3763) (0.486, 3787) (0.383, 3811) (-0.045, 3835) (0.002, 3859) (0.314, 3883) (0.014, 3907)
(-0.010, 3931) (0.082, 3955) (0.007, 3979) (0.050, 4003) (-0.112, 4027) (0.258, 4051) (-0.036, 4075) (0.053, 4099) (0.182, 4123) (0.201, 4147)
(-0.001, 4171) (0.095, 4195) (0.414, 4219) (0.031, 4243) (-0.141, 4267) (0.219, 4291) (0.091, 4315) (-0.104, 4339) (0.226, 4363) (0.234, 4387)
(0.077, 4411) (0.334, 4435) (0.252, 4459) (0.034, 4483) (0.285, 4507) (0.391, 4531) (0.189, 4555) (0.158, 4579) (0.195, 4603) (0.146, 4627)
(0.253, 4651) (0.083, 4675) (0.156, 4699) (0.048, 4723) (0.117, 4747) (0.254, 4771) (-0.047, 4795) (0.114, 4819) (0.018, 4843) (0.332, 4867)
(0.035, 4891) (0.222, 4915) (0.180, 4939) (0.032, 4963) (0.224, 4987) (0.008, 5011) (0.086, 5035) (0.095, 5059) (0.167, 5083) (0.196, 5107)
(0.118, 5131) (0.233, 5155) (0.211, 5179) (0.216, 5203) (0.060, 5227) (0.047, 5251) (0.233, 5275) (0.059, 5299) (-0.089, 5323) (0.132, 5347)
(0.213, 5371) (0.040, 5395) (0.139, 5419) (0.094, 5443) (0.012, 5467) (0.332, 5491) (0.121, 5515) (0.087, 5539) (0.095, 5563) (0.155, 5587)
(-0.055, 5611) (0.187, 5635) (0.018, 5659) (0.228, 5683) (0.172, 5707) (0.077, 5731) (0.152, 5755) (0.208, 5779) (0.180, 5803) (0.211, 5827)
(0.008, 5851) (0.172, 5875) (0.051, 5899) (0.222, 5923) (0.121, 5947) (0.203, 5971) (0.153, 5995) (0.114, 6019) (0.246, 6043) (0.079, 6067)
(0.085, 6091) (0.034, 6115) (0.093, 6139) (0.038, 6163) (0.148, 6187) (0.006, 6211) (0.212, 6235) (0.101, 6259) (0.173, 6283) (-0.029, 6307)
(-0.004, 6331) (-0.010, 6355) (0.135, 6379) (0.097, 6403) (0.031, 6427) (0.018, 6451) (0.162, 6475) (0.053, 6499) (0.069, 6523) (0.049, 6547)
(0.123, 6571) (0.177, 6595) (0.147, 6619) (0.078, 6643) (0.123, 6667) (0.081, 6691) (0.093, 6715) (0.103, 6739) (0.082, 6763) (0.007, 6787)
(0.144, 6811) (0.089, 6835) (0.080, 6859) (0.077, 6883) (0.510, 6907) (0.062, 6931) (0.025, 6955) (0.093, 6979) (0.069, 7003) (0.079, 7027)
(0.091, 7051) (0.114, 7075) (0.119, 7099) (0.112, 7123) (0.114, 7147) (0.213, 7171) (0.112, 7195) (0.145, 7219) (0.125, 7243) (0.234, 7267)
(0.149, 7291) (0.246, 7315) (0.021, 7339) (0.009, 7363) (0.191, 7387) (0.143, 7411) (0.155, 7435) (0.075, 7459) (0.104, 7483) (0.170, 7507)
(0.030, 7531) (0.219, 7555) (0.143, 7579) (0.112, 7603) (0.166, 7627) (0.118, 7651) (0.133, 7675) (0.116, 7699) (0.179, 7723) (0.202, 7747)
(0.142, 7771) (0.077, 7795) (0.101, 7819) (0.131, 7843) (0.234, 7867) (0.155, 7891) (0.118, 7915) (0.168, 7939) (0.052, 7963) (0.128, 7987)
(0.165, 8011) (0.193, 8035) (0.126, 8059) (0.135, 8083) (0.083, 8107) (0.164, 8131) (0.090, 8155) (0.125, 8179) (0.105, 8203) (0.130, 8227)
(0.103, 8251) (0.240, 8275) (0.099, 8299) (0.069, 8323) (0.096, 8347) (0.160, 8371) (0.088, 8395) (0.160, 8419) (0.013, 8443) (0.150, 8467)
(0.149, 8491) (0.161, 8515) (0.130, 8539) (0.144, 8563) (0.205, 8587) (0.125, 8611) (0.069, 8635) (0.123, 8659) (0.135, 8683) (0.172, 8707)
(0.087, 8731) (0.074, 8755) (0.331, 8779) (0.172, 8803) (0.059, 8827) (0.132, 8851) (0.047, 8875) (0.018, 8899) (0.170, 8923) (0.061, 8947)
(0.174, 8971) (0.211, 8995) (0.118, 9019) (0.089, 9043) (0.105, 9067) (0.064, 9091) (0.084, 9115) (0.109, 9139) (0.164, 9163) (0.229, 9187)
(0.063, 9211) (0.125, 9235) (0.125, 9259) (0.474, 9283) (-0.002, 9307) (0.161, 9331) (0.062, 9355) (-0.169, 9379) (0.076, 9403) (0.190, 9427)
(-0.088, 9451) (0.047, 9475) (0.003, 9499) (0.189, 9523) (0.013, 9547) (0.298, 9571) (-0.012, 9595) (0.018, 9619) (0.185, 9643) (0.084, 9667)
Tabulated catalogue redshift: 0.852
